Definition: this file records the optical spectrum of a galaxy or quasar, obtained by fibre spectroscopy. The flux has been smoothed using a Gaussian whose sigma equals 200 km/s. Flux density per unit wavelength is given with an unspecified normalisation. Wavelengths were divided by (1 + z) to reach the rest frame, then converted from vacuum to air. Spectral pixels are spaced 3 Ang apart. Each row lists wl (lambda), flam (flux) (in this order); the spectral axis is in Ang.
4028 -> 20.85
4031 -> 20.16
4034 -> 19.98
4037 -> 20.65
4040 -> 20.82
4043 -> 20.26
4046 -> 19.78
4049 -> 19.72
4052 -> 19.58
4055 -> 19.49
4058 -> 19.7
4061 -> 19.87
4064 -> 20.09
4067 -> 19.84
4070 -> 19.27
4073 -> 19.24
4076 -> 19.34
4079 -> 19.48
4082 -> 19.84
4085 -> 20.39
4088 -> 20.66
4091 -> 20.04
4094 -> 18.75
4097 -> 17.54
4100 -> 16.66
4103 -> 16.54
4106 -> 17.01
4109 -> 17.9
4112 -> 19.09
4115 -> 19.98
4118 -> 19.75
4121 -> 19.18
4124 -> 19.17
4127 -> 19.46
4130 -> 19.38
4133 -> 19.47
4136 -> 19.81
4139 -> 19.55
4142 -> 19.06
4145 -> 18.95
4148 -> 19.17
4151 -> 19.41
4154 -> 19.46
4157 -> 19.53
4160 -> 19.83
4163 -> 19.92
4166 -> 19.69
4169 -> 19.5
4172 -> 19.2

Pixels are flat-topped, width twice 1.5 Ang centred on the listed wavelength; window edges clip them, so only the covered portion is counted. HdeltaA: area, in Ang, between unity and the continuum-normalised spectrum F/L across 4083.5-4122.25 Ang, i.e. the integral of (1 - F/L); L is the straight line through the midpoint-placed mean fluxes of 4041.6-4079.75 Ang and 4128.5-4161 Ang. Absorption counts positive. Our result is 1.61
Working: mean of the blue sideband 19.7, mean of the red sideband 19.4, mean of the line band 18.7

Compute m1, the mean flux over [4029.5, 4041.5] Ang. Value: 20.4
